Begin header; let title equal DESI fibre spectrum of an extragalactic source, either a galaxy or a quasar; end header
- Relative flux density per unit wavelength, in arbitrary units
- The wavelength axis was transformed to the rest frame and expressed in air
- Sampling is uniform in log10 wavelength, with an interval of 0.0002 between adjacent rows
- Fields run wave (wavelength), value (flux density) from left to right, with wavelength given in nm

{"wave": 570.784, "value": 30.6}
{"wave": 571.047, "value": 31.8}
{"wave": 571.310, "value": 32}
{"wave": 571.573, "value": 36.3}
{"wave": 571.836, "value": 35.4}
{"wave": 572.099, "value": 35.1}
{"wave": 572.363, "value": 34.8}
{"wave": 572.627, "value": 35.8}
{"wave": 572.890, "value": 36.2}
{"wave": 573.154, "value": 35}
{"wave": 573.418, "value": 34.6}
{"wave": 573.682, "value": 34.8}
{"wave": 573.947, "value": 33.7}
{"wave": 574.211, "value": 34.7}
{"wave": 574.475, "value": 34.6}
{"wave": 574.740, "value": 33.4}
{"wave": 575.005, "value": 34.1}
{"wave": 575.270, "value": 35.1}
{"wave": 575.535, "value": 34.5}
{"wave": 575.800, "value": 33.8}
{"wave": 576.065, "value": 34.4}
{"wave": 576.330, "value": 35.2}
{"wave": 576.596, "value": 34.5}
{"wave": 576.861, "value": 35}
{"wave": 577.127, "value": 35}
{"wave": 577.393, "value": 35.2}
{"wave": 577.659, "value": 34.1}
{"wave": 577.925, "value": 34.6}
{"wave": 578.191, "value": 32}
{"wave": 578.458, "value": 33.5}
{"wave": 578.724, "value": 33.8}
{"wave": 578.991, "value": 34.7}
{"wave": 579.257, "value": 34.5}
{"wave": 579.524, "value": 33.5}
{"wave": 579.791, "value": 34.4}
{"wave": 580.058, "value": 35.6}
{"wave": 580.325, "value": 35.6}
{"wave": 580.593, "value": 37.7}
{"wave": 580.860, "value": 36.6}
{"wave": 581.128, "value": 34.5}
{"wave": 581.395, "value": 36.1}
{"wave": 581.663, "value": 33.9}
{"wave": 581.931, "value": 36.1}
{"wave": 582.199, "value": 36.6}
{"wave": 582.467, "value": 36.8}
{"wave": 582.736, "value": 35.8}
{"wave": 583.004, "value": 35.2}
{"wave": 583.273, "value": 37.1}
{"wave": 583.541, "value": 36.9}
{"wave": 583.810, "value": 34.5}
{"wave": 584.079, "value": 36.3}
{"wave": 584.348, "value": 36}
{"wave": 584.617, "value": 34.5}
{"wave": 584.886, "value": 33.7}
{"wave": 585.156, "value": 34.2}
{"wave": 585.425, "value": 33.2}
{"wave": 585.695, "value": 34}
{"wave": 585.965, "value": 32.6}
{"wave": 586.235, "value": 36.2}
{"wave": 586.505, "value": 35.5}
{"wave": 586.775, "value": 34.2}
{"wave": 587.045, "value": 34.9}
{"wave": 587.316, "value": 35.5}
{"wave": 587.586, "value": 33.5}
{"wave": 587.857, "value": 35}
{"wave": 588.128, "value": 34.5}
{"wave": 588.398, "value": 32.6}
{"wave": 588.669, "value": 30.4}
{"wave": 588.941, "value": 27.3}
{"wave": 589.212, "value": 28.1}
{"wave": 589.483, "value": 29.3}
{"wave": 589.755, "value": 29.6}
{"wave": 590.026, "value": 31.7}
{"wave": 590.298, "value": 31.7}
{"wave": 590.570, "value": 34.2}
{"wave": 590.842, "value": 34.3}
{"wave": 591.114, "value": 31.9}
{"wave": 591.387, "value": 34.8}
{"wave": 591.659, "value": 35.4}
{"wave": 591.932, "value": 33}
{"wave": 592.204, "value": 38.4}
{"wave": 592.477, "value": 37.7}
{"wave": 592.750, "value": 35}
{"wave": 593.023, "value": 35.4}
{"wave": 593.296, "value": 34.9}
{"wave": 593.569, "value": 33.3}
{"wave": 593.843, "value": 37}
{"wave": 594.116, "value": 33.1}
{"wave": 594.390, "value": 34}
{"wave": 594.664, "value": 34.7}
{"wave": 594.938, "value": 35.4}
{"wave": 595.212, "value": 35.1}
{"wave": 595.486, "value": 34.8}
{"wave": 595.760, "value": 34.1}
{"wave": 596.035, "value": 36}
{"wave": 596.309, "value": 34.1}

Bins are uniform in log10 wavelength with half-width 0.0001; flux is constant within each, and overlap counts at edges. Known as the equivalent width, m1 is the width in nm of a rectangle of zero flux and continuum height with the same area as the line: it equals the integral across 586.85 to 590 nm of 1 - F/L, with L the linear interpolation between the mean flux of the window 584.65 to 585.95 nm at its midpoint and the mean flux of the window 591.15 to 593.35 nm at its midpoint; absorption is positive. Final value 0.23 nm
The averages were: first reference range 33.7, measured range 31.9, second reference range 35.4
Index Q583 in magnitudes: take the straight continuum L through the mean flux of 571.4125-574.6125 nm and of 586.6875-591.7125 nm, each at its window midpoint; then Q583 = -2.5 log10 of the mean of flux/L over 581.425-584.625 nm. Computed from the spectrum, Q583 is -0.07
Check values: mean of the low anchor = 35.1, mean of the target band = 35.9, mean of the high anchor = 32.5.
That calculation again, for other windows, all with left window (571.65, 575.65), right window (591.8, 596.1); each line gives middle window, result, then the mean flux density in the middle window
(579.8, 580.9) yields -0.037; 36.1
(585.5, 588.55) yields 0.020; 34.4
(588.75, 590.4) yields 0.183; 29.6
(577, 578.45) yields 0.024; 34.1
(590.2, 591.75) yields 0.043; 33.7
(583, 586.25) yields 0.002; 34.9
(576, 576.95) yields 0.001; 34.8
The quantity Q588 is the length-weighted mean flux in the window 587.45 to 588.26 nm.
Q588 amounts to 34.3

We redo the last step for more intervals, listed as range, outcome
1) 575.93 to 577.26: 34.8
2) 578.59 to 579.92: 34.2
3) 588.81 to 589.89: 28.6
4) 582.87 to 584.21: 36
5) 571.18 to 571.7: 34.1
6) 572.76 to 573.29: 35.6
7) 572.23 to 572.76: 35.3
